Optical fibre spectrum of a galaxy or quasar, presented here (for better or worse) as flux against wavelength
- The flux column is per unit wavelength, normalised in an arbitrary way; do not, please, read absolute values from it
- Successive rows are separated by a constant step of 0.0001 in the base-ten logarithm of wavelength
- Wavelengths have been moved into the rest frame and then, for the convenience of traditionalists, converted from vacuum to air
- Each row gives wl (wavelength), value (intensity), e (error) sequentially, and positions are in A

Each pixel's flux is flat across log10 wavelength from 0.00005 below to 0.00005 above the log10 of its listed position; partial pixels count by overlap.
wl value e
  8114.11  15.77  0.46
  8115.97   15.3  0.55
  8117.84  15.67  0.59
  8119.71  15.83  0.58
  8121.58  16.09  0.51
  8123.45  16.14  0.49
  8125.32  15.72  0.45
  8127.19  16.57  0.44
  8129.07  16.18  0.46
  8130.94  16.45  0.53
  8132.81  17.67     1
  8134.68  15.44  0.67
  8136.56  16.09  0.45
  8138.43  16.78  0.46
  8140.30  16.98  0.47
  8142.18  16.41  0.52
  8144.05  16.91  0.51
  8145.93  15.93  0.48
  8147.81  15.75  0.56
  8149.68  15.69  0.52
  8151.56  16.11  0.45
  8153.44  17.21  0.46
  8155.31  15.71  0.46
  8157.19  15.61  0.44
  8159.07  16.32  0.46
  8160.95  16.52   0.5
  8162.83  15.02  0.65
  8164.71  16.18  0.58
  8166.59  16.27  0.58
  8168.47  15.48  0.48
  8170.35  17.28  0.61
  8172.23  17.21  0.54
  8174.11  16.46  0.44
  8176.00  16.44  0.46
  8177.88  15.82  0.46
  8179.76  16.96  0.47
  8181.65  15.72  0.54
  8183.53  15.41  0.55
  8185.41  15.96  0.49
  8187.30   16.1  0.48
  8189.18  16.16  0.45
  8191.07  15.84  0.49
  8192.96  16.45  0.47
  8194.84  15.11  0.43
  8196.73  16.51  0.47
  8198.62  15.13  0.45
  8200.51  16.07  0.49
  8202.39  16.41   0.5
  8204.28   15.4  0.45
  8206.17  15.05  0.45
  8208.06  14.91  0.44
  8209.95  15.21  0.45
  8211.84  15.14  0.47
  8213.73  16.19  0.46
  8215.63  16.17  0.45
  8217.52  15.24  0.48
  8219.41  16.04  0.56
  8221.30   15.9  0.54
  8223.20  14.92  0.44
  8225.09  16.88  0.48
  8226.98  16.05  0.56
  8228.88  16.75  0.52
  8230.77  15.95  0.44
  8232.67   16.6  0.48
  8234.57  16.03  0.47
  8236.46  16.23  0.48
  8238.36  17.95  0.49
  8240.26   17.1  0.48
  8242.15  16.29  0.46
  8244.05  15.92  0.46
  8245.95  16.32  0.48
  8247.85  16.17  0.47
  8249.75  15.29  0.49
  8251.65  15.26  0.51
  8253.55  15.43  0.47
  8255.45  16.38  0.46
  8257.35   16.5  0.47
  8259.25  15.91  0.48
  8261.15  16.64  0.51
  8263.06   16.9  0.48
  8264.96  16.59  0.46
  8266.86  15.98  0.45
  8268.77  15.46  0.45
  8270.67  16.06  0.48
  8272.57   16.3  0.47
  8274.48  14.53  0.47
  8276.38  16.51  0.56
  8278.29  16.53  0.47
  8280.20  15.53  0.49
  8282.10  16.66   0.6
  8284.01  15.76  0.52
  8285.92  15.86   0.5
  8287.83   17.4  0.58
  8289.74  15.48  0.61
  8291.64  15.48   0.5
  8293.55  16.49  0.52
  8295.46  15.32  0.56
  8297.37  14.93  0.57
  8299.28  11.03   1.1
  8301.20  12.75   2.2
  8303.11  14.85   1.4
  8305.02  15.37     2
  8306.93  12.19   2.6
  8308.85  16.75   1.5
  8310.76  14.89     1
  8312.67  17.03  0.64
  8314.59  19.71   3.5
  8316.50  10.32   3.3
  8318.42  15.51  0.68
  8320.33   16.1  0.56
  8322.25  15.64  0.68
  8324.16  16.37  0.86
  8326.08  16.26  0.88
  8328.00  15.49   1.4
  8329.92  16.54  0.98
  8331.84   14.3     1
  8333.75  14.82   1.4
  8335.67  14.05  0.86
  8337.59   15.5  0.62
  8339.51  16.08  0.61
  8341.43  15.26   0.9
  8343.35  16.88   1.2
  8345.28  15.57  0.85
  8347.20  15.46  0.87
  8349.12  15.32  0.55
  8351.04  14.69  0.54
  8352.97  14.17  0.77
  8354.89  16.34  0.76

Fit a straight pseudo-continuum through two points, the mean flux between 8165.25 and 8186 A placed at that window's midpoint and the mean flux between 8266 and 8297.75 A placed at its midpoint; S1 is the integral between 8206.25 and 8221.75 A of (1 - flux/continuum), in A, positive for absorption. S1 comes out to 0.6 A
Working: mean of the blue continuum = 16.3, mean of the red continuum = 15.9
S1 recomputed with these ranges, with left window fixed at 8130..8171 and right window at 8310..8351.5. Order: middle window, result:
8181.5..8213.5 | 0.76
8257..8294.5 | -0.85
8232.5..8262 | -0.67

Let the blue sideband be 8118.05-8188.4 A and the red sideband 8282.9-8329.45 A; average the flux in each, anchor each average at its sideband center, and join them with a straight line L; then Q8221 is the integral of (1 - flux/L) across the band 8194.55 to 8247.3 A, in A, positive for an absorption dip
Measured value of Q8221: -0.6 A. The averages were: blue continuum 16.2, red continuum 15.3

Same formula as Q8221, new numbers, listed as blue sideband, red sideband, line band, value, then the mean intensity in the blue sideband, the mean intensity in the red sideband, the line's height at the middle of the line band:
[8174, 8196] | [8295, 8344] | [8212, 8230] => -0.22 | 16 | 15.1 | 15.8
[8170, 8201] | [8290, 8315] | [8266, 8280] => -0.52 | 16.1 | 15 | 15.3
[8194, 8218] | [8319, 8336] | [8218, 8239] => -0.90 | 15.6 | 15.6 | 15.6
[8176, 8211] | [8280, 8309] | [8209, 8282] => -3.13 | 15.8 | 15.1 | 15.4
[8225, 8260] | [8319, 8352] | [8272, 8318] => 1.58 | 16.3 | 15.6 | 15.9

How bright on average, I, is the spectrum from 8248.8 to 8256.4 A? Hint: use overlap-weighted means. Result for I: 15.6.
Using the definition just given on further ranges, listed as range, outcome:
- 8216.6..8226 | 15.8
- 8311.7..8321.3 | 15.7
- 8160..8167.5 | 16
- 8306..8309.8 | 14.5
